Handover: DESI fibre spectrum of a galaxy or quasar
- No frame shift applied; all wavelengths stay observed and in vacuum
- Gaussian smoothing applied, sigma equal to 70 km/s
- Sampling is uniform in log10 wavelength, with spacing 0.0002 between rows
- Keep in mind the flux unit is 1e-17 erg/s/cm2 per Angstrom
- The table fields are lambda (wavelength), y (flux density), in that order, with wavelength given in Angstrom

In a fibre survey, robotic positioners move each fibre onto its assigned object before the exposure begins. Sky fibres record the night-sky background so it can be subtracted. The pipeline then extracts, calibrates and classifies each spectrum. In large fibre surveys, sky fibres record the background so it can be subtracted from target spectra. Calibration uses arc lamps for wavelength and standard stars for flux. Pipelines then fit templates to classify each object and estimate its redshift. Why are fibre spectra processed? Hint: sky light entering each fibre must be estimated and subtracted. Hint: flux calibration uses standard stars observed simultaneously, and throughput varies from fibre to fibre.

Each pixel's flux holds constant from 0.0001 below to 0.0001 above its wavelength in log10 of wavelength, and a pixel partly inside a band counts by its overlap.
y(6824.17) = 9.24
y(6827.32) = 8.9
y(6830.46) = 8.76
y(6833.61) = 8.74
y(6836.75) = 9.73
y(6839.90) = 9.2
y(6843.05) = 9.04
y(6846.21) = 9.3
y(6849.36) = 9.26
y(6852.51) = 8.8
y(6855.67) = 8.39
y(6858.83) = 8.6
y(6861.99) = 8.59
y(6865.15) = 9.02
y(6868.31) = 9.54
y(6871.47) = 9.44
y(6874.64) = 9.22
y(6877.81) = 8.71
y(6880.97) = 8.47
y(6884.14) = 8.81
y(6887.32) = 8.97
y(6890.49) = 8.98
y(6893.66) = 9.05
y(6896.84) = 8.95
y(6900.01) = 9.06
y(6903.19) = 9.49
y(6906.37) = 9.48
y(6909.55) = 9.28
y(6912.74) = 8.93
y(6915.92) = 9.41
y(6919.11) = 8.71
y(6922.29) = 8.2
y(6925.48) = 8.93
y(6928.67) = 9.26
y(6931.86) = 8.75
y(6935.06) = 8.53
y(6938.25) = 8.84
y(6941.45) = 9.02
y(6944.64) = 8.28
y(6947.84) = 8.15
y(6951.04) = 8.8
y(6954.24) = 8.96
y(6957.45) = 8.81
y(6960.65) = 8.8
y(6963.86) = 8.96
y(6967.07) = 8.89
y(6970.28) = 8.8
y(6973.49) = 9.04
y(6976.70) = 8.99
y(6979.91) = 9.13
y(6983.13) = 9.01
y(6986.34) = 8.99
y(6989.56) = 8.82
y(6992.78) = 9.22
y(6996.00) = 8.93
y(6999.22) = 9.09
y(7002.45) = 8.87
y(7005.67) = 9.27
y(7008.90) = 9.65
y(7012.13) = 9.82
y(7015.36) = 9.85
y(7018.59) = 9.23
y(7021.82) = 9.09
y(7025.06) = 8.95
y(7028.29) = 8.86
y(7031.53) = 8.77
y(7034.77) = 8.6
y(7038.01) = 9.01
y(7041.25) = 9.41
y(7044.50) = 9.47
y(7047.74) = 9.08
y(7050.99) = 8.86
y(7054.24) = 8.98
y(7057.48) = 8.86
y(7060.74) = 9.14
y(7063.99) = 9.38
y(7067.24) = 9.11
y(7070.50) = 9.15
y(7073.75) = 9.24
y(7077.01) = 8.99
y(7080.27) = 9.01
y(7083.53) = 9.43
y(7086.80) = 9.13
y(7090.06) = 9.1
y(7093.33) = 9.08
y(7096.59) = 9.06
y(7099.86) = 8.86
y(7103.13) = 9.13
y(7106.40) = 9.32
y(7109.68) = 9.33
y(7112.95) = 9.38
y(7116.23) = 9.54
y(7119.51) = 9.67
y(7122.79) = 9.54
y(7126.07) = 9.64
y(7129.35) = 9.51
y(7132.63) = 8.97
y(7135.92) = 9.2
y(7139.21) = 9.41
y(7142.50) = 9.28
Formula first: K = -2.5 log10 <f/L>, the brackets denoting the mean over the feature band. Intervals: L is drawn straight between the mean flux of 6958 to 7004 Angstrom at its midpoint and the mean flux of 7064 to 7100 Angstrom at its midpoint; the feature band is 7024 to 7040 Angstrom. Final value 0.02 mag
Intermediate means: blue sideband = 8.96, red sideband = 9.13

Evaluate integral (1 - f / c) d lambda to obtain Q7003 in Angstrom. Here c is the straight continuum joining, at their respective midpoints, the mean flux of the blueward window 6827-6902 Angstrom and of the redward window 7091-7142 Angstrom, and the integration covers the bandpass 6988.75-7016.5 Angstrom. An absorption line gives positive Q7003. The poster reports -0.4 Angstrom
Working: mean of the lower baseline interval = 8.99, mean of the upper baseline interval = 9.31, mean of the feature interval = 9.28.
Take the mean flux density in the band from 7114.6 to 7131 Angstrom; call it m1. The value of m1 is 9.58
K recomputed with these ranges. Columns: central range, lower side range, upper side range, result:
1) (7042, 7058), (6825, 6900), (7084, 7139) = 0.015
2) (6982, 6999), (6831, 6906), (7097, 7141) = 0.020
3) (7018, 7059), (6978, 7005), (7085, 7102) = 0.003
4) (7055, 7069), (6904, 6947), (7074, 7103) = -0.007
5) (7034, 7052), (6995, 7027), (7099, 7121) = 0.023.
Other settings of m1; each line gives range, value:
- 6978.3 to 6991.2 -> 8.99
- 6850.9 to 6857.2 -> 8.6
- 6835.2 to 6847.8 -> 9.31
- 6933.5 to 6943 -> 8.8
